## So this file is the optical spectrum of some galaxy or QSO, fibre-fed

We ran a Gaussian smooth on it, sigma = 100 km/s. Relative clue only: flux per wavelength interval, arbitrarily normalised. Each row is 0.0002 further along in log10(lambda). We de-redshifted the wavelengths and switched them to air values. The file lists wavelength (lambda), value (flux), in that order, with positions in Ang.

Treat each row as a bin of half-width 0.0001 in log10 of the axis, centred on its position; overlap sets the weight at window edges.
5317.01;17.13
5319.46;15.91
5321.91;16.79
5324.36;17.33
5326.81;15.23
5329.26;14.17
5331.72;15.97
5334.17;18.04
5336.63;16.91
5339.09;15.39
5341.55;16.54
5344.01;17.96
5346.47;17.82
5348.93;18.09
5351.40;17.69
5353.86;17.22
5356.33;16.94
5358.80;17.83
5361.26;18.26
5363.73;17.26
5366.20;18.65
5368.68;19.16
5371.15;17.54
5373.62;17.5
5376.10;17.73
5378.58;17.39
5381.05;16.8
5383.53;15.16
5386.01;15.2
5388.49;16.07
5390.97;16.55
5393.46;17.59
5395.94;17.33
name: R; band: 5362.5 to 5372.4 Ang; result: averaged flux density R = 18.2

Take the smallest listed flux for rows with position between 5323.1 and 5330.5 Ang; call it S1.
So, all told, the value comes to 14.17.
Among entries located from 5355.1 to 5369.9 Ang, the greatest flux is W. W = 19.16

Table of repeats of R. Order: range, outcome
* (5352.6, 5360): 17.3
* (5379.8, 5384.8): 16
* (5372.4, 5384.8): 16.9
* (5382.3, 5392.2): 15.7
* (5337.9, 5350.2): 17.2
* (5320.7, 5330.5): 15.9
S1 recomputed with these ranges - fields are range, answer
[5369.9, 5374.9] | 17.5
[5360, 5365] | 17.26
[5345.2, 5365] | 16.94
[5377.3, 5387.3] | 15.16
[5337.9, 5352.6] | 15.39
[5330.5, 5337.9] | 15.97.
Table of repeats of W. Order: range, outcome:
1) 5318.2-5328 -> 17.33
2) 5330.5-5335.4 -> 18.04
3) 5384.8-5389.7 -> 16.07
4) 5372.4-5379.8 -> 17.73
